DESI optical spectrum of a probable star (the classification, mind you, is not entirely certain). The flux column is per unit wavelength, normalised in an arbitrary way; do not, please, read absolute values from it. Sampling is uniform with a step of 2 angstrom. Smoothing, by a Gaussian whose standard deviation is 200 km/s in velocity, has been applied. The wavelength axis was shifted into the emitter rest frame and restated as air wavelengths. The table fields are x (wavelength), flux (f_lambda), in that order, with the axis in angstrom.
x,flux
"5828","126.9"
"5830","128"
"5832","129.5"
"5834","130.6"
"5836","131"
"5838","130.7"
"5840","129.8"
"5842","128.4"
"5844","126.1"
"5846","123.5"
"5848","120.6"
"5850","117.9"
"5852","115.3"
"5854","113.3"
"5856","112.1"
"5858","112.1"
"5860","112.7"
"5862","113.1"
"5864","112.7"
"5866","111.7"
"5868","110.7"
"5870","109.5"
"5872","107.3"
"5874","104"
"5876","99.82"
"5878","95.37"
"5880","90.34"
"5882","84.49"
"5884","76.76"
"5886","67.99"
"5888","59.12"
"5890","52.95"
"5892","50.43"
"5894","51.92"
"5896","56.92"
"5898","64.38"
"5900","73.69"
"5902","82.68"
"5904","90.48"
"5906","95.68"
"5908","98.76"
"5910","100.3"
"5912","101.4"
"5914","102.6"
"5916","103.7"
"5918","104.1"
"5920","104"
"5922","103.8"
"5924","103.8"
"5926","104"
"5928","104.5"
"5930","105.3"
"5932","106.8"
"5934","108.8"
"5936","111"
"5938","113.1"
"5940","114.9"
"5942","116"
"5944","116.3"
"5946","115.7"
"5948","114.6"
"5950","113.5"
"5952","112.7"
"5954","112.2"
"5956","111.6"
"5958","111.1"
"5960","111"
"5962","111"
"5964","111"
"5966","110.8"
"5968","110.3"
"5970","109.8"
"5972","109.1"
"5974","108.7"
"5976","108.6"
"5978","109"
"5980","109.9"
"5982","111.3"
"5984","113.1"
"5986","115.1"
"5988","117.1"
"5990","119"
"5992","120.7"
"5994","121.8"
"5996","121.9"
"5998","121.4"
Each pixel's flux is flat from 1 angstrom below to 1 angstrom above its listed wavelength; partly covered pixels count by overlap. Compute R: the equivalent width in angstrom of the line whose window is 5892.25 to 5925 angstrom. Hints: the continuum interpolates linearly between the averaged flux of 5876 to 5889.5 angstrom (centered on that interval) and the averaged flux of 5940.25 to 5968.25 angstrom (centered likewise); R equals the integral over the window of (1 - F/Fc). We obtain 1.16 angstrom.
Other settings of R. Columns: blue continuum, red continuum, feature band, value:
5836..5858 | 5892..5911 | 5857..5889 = 1.1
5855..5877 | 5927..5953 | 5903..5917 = 1.5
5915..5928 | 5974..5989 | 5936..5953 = -1.2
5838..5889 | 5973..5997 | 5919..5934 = 0.8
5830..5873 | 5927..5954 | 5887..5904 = 7.7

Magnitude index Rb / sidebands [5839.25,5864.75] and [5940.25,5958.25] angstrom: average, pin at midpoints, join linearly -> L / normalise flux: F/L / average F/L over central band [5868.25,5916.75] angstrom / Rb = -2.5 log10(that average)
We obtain 0.35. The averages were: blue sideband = 118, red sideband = 114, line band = 84.5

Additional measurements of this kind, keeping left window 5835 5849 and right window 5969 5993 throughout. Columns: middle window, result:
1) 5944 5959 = 0.02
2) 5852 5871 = 0.12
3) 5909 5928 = 0.16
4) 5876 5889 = 0.46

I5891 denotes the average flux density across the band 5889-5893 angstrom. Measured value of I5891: 51.7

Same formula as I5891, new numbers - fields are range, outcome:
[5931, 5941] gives 111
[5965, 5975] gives 110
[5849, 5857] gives 115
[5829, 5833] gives 129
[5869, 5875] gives 107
